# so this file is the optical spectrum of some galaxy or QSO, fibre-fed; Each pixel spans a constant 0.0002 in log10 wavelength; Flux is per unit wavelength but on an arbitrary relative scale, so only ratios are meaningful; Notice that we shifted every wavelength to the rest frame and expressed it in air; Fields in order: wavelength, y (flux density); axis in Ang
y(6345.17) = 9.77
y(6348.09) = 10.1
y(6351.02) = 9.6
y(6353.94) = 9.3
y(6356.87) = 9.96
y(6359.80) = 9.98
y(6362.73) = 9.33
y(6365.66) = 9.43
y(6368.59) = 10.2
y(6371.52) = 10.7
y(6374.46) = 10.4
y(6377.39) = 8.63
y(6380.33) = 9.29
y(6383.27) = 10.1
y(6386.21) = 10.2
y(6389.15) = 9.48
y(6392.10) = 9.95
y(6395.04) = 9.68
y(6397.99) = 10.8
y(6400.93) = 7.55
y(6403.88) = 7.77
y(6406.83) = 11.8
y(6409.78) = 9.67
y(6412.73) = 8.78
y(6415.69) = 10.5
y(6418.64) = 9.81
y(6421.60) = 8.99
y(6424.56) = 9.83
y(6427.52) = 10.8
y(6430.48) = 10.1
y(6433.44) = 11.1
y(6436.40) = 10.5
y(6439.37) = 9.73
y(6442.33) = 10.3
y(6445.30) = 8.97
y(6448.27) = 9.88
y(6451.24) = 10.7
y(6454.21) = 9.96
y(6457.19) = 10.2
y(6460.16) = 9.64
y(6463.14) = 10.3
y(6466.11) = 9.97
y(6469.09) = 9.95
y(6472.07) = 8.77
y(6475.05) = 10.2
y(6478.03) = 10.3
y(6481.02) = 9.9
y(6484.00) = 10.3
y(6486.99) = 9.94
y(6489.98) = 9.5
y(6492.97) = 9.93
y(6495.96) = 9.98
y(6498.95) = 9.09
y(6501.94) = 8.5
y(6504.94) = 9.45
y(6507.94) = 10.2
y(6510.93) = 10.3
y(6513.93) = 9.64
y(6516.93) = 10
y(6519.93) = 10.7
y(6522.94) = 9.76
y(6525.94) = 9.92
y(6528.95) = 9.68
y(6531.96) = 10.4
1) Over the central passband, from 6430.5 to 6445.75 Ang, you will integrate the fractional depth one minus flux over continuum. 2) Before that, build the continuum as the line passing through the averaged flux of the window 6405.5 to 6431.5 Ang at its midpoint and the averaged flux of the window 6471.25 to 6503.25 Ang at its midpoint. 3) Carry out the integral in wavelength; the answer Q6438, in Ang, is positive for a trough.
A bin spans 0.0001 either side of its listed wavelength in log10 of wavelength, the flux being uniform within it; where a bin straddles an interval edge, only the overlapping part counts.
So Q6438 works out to -0.41 Ang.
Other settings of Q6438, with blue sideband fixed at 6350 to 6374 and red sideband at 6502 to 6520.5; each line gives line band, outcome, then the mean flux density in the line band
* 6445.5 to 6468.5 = -0.3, 10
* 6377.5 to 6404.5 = 1.1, 9.44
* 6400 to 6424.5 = 1.1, 9.42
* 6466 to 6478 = 0.1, 9.77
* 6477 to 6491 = -0.2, 9.99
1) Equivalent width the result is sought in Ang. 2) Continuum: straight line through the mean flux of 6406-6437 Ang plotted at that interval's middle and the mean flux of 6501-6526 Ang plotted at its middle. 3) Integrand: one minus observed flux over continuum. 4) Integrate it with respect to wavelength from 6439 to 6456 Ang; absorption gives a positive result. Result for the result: 0.19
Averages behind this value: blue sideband 10.1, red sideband 9.85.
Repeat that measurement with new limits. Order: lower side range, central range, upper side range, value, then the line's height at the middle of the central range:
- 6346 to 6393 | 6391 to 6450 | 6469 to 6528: -0.19 Ang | 9.8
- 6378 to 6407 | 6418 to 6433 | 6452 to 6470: -0.34 Ang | 9.77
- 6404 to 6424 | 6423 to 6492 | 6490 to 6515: -2.36 Ang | 9.7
